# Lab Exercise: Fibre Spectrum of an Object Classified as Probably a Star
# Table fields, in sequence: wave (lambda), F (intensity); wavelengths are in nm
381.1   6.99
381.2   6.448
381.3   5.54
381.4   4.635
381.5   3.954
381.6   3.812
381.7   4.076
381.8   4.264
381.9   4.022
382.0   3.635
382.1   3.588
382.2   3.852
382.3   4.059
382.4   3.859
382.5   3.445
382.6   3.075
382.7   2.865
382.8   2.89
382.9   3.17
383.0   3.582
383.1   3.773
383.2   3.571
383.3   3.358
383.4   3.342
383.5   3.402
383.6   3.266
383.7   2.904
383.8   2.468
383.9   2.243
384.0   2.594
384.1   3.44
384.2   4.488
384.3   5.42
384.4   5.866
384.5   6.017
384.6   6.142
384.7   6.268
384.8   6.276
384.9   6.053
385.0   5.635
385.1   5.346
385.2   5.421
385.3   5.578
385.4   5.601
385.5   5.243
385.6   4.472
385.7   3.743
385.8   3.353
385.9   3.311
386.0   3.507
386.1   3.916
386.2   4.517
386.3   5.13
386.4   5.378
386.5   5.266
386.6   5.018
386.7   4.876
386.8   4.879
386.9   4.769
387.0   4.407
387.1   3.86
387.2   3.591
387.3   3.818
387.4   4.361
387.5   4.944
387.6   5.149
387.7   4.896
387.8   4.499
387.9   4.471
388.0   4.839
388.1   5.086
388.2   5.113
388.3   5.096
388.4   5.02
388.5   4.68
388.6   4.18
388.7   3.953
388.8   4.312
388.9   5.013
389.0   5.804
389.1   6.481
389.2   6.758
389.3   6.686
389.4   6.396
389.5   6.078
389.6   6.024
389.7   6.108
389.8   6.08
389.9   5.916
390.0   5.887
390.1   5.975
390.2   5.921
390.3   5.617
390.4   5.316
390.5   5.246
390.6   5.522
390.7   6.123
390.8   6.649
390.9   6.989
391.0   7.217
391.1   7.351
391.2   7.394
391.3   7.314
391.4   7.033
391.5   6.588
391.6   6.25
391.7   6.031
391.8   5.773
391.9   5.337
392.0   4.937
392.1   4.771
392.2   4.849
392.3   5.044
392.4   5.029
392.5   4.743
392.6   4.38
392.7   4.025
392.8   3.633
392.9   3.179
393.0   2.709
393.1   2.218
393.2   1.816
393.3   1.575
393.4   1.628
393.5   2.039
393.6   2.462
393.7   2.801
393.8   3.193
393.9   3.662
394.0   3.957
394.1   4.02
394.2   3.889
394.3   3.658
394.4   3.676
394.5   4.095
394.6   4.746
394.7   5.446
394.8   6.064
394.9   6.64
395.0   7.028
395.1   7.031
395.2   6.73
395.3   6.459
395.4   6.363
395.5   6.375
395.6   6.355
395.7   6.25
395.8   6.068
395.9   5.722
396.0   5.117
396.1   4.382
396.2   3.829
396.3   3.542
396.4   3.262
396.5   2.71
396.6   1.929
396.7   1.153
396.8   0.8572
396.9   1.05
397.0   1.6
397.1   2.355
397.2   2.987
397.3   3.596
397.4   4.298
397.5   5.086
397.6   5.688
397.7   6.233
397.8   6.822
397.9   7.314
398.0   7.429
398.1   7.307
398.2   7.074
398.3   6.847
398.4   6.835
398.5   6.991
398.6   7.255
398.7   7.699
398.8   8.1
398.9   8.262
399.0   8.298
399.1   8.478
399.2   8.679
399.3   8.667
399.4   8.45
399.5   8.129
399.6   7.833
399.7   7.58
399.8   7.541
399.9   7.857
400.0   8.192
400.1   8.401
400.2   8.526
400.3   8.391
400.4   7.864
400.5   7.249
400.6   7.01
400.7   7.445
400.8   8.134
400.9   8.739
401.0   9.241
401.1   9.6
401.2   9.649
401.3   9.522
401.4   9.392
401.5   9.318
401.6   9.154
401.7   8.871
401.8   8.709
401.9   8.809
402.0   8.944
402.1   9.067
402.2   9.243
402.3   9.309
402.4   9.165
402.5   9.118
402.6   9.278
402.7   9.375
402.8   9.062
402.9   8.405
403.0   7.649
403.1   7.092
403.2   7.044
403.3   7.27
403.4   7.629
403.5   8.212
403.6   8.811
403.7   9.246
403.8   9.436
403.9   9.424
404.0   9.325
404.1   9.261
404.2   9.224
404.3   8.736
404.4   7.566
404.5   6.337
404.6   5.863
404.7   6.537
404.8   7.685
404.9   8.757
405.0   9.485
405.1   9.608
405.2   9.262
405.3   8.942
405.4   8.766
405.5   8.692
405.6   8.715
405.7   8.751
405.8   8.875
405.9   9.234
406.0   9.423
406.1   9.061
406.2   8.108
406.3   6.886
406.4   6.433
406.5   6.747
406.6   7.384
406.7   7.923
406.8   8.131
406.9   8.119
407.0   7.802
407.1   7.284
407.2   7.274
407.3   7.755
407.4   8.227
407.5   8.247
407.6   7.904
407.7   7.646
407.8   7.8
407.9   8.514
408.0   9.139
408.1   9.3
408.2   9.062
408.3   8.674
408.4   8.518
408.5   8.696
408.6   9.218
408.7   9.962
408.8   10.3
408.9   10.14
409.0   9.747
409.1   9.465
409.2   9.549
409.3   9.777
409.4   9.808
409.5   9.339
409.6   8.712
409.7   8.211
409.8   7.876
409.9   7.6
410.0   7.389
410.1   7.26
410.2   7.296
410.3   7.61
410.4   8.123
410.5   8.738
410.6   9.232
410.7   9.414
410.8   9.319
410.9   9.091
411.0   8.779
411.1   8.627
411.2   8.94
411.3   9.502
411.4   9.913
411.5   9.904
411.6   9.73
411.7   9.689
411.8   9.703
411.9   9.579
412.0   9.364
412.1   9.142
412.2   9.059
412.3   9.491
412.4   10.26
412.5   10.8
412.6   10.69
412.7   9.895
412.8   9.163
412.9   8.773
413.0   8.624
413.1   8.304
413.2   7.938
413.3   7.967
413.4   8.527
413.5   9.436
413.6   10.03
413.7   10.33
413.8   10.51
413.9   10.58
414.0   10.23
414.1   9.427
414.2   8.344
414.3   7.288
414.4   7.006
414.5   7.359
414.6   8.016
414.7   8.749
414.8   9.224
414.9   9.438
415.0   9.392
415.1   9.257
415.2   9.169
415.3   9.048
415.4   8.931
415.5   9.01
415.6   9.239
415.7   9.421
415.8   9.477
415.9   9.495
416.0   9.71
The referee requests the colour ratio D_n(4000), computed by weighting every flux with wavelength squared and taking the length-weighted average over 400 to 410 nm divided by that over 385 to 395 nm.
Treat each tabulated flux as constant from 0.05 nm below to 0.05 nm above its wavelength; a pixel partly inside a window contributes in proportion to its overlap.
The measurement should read 1.9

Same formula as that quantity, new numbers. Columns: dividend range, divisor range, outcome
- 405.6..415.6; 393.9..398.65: 1.91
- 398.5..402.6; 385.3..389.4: 1.90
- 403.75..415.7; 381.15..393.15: 2.03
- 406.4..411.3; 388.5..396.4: 1.80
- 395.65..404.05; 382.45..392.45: 1.53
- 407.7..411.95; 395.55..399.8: 1.67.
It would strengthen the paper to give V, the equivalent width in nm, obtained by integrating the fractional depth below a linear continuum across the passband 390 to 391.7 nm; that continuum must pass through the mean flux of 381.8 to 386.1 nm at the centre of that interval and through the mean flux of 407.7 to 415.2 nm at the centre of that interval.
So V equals -0.32 nm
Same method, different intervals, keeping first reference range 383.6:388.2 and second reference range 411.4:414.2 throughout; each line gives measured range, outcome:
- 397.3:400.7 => -0.19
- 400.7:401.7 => -0.23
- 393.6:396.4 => 0.58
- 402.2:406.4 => -0.28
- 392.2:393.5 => 0.56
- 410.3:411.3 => 0.03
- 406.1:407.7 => 0.15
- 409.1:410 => 0.01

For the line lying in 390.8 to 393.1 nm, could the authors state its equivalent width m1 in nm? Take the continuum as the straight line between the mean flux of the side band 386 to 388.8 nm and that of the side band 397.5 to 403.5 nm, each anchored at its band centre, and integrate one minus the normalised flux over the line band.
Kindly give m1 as 0.14 nm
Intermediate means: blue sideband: 4.63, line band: 5.44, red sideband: 8.13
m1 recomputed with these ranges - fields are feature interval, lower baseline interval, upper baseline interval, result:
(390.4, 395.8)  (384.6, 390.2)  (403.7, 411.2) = 0.926 nm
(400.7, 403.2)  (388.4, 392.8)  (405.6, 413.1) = -0.434 nm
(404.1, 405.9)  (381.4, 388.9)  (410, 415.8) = -0.154 nm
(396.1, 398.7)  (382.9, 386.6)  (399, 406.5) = 0.963 nm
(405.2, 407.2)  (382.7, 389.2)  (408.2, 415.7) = -0.029 nm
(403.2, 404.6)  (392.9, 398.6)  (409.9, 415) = -0.345 nm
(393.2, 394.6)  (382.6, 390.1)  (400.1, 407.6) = 0.705 nm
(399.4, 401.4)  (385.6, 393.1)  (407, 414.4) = -0.324 nm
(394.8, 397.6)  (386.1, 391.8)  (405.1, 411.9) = 0.916 nm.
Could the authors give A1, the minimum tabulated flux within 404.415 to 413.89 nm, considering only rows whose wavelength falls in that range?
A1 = 5.863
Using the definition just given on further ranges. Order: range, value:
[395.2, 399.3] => 0.8572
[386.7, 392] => 3.591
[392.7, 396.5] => 1.575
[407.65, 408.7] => 7.646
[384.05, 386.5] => 3.311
